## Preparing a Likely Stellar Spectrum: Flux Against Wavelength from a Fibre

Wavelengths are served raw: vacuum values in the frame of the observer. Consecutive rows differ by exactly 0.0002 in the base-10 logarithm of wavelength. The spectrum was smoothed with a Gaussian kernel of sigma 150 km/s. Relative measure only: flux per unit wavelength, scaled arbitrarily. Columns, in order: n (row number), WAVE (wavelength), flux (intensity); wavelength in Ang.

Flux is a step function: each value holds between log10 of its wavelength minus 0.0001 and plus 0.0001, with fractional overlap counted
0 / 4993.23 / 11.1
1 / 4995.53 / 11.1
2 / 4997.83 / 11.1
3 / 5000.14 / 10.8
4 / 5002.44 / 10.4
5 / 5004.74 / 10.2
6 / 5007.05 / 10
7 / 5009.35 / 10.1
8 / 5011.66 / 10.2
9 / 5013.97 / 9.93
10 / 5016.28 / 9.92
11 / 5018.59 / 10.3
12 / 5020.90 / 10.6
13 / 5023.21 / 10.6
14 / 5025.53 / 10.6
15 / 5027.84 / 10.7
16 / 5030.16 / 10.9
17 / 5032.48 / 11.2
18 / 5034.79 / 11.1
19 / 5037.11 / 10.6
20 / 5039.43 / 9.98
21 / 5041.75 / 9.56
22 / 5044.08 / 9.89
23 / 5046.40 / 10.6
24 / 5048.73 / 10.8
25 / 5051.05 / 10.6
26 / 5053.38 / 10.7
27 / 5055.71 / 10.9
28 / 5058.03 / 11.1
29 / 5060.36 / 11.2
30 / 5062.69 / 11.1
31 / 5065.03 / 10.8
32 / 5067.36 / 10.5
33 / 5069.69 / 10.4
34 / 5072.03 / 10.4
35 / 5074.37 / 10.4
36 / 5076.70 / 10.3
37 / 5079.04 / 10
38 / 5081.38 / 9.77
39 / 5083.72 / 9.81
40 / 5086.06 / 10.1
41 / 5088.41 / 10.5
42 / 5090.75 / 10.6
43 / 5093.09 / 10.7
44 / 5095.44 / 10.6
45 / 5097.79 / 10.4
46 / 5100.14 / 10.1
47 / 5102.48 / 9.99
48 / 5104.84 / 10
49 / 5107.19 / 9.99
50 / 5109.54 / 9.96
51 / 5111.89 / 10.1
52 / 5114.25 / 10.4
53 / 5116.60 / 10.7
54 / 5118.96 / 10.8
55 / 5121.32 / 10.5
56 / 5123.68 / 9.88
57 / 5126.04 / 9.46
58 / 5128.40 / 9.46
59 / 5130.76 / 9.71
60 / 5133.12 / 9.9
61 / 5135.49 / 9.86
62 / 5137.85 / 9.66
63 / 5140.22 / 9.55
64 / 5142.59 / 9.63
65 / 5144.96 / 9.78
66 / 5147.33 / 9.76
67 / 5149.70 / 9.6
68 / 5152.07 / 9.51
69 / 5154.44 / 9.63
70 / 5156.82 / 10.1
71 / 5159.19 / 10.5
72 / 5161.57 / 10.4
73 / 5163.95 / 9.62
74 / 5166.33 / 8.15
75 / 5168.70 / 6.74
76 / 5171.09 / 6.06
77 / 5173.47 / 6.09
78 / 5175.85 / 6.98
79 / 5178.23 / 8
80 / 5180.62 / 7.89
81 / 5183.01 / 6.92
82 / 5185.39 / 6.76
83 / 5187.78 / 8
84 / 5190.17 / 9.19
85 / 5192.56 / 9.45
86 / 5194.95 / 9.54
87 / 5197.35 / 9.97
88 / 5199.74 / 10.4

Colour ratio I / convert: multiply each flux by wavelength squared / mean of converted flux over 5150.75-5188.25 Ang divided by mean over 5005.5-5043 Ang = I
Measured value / 0.84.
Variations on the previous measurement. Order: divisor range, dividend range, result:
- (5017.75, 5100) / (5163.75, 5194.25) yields 0.76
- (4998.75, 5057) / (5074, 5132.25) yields 1.00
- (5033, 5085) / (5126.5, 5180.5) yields 0.89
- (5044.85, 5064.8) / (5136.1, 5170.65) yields 0.90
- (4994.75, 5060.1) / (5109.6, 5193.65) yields 0.91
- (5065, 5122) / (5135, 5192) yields 0.86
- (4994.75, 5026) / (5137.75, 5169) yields 0.97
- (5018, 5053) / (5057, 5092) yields 1.01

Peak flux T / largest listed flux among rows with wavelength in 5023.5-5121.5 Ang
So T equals 11.2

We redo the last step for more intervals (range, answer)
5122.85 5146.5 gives 9.9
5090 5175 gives 10.8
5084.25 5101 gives 10.7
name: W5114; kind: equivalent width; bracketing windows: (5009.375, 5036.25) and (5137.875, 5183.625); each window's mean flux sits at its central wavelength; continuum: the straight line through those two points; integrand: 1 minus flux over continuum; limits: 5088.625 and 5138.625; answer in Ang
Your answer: -4.3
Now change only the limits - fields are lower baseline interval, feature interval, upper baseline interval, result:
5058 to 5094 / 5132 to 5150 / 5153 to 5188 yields -1.8 Ang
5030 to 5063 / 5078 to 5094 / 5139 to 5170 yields 0.0 Ang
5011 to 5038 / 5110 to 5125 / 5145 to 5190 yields -2.0 Ang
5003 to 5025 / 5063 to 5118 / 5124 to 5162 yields -1.9 Ang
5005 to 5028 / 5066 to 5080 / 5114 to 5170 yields -0.5 Ang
